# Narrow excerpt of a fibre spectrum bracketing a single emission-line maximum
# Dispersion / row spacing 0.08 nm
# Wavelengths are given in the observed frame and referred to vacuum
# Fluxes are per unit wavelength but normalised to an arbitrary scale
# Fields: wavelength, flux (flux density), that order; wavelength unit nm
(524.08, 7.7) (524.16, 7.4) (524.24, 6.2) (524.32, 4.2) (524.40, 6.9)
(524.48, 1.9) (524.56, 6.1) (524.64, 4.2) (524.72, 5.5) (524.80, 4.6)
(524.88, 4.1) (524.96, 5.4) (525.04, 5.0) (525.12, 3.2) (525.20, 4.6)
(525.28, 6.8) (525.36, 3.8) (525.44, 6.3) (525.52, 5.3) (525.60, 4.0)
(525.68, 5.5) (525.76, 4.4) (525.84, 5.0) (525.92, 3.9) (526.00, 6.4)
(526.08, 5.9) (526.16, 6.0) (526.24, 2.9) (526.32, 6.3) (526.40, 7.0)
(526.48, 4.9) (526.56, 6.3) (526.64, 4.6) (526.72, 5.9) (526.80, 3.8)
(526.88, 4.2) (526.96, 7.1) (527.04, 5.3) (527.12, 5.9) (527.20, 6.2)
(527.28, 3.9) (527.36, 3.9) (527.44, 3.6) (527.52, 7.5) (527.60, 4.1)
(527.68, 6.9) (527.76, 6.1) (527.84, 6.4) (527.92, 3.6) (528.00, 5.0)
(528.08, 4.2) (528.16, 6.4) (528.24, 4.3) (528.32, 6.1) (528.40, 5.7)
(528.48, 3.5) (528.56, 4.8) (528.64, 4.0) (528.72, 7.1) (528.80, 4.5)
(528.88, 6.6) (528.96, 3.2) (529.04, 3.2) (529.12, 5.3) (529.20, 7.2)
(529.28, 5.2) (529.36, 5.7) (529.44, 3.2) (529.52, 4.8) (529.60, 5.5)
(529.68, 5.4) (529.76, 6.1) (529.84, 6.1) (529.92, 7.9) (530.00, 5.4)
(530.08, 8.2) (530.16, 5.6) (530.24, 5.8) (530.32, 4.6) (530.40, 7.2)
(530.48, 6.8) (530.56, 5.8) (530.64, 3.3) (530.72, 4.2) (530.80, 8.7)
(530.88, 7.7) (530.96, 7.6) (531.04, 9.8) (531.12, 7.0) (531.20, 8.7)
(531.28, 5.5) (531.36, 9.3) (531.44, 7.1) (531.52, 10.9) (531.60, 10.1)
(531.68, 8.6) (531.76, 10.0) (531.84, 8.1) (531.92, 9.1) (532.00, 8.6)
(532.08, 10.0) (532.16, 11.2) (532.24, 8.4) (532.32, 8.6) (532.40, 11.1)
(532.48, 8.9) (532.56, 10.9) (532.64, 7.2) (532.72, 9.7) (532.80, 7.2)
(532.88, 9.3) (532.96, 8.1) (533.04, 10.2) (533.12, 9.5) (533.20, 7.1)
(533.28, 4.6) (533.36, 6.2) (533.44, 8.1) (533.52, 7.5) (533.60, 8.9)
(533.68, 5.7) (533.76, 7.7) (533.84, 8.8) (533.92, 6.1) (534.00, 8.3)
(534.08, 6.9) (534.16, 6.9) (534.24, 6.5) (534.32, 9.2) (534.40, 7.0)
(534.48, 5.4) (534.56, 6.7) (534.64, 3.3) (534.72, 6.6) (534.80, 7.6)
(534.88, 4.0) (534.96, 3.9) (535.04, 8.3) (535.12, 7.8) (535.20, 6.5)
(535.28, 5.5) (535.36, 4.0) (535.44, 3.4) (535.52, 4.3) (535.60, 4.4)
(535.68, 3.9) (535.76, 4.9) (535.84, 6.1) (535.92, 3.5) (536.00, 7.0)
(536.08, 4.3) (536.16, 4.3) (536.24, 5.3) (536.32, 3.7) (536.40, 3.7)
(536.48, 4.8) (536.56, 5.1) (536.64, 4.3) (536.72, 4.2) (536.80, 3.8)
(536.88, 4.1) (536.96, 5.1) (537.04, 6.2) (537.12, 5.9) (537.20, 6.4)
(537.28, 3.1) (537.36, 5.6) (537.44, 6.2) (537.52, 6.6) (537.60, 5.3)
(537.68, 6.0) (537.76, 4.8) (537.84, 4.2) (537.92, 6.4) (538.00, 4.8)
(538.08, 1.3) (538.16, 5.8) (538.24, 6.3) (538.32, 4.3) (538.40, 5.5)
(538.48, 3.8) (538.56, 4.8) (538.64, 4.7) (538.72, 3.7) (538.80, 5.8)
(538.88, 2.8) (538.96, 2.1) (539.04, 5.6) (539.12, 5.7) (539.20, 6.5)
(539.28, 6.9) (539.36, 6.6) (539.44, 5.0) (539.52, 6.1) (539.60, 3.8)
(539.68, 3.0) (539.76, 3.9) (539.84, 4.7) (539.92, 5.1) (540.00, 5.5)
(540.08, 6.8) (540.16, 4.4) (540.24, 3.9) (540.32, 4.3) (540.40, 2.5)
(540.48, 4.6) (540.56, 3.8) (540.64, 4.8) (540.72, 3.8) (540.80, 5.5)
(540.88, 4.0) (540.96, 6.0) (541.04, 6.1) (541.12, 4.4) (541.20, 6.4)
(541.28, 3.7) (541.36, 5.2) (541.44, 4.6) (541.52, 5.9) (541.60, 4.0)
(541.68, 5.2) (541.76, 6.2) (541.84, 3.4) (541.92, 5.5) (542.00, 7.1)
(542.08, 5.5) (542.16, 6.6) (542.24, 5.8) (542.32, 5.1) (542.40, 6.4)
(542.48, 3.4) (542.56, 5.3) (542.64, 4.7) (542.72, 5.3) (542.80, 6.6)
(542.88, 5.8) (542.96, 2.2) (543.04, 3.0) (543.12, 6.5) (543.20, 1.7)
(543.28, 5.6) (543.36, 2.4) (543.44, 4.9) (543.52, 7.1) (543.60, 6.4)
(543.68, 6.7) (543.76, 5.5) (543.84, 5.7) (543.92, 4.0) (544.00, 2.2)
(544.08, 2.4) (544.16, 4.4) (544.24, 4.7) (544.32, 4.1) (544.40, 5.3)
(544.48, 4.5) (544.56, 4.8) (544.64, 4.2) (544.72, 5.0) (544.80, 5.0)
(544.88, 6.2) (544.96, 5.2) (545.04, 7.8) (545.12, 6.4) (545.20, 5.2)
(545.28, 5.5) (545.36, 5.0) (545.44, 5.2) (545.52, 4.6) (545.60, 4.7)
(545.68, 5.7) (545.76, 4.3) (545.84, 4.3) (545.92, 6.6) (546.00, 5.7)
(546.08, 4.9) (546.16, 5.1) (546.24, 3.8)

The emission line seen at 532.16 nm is Mg II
